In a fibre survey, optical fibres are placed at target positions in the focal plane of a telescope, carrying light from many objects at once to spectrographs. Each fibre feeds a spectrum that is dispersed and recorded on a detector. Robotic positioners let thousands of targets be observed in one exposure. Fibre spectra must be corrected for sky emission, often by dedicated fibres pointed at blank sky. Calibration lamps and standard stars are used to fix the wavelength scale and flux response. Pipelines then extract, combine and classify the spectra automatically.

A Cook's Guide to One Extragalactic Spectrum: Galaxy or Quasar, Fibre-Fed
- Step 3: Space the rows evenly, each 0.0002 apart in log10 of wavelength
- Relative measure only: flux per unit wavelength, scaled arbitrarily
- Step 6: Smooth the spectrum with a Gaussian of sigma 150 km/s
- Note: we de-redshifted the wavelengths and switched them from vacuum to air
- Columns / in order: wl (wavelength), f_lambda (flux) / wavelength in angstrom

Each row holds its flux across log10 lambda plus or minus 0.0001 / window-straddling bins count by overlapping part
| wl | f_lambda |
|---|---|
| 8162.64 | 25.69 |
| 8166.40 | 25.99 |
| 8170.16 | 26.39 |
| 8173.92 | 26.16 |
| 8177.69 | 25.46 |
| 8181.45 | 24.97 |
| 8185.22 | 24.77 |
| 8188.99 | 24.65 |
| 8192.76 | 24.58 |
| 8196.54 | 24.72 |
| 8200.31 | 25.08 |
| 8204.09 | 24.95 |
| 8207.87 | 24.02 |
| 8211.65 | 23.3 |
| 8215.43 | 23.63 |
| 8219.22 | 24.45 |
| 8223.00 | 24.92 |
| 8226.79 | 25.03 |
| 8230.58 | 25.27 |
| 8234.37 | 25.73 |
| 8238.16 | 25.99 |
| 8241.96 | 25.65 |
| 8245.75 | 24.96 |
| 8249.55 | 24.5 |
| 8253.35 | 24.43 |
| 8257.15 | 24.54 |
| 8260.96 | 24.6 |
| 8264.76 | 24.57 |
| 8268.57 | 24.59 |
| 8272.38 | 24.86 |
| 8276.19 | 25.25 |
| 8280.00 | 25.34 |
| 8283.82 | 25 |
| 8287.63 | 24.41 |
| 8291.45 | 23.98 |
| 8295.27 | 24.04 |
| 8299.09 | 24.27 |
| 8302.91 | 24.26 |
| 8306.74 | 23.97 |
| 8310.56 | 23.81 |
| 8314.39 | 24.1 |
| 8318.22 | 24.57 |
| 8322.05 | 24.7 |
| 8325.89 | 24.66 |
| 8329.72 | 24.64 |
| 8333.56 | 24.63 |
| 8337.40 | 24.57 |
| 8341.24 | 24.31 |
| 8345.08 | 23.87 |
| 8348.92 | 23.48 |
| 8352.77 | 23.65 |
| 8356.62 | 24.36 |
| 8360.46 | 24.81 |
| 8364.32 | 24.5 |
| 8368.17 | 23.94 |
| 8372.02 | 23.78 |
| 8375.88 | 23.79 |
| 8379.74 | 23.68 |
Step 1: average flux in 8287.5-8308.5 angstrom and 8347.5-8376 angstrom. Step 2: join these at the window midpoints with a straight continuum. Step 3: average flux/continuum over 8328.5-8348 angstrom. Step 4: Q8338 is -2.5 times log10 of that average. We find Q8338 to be -0.01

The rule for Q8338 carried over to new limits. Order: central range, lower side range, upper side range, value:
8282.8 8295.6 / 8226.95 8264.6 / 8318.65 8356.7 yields 0.01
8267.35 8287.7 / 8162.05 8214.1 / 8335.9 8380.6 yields -0.02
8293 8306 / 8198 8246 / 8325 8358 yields 0.01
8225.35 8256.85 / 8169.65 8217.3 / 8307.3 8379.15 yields -0.02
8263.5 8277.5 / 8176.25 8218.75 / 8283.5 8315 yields -0.02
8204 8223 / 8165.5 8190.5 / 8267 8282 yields 0.05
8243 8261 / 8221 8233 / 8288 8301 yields 0.00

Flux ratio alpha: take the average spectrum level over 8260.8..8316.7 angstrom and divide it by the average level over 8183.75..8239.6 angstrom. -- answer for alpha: 0.99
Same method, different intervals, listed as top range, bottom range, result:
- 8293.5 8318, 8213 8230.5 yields 0.98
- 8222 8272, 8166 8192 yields 0.98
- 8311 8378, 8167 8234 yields 0.97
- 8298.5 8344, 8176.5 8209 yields 0.98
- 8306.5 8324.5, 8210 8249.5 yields 0.98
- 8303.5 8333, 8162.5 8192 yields 0.96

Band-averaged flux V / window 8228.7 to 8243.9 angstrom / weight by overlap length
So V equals 25.7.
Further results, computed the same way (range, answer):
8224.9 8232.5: 25.2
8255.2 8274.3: 24.6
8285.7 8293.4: 24.2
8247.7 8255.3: 24.5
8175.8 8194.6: 24.9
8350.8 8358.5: 24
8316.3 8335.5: 24.6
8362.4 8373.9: 24.1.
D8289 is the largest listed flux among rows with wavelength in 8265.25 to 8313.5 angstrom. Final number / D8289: 25.34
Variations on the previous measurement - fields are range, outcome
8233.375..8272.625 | 25.99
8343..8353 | 23.87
